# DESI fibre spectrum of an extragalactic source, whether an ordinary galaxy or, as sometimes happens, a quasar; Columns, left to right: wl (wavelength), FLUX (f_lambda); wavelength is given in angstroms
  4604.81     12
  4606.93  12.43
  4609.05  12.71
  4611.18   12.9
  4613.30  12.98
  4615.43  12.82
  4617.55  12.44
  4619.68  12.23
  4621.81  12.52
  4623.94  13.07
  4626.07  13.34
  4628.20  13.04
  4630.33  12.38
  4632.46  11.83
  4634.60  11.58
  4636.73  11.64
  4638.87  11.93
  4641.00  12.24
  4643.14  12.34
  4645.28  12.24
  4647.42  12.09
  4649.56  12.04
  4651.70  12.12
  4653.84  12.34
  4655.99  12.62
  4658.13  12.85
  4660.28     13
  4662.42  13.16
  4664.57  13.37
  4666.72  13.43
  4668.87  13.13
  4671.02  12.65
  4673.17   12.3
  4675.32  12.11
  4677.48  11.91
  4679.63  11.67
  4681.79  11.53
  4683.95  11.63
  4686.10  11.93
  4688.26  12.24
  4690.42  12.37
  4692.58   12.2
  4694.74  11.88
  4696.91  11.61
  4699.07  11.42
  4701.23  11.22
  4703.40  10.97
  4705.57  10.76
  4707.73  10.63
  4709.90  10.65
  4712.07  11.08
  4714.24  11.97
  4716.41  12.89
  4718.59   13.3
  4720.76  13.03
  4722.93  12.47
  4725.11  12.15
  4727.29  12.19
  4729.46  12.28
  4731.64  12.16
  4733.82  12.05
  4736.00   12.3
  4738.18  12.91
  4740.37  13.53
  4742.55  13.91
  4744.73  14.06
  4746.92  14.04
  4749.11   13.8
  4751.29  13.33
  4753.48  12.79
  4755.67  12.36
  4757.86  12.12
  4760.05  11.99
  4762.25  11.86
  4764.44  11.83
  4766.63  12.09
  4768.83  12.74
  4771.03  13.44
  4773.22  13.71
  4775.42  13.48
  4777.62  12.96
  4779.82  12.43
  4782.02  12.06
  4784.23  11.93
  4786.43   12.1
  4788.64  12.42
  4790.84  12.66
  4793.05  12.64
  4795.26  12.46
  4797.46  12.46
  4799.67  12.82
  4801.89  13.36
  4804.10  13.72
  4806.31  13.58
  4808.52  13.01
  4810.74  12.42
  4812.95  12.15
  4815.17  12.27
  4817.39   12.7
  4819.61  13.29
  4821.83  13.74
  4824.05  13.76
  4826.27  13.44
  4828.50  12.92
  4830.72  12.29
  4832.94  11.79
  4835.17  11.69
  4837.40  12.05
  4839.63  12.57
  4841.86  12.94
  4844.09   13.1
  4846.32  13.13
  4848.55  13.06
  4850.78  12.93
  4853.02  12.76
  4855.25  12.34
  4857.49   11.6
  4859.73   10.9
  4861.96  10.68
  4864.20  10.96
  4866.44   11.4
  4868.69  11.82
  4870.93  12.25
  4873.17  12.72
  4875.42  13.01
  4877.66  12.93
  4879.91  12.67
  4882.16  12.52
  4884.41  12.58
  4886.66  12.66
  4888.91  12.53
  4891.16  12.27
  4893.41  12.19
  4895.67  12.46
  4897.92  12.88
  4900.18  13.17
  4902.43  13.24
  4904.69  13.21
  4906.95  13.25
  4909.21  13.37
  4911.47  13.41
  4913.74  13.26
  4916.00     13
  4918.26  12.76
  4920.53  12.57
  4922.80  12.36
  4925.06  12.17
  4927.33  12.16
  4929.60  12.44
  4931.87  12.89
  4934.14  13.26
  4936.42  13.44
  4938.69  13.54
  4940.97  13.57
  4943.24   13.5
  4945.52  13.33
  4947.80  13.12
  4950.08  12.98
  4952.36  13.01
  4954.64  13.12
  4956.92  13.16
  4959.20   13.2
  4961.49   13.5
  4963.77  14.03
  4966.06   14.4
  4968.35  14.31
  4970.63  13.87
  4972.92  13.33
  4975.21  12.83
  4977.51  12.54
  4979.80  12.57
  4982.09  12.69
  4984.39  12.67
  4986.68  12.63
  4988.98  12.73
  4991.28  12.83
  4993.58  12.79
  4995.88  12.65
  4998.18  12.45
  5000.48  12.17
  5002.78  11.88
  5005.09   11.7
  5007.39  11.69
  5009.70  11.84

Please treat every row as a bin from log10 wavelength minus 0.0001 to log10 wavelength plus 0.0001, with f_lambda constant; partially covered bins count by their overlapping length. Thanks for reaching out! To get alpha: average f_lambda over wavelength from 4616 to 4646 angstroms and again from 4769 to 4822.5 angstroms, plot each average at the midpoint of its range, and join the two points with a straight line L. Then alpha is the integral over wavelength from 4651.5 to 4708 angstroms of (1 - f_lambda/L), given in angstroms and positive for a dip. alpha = 1.6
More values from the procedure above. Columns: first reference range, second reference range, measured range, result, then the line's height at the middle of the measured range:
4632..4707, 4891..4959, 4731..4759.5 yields -1.5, 12.4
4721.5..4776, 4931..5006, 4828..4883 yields 2.7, 12.9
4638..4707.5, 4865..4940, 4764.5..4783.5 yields -0.6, 12.4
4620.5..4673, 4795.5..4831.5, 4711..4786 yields 0.8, 12.8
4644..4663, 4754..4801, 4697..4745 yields 1.4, 12.5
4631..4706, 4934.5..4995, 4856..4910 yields 2.2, 12.9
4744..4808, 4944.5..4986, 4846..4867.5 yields 1.7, 13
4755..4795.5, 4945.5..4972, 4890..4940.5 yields 1.5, 13.3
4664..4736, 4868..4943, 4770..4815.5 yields -1.4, 12.4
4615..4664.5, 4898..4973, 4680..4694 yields 0.7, 12.6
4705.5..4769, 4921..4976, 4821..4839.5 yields 0.2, 12.8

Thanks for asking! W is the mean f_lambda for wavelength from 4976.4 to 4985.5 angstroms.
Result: 12.6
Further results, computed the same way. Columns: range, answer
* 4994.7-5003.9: 12.3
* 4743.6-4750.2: 14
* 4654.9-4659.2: 12.7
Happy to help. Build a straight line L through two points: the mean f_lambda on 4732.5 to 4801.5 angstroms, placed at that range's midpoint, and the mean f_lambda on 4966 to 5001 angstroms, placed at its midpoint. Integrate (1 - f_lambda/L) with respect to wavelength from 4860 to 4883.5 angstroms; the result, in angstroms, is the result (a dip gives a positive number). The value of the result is 1.4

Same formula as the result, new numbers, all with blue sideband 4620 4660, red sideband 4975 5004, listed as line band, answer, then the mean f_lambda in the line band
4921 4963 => -1.72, 13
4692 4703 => 0.70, 11.6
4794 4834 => -1.42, 12.9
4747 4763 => -0.38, 12.7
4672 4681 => 0.28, 12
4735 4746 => -0.84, 13.4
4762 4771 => 0.09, 12.3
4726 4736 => 0.18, 12.2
